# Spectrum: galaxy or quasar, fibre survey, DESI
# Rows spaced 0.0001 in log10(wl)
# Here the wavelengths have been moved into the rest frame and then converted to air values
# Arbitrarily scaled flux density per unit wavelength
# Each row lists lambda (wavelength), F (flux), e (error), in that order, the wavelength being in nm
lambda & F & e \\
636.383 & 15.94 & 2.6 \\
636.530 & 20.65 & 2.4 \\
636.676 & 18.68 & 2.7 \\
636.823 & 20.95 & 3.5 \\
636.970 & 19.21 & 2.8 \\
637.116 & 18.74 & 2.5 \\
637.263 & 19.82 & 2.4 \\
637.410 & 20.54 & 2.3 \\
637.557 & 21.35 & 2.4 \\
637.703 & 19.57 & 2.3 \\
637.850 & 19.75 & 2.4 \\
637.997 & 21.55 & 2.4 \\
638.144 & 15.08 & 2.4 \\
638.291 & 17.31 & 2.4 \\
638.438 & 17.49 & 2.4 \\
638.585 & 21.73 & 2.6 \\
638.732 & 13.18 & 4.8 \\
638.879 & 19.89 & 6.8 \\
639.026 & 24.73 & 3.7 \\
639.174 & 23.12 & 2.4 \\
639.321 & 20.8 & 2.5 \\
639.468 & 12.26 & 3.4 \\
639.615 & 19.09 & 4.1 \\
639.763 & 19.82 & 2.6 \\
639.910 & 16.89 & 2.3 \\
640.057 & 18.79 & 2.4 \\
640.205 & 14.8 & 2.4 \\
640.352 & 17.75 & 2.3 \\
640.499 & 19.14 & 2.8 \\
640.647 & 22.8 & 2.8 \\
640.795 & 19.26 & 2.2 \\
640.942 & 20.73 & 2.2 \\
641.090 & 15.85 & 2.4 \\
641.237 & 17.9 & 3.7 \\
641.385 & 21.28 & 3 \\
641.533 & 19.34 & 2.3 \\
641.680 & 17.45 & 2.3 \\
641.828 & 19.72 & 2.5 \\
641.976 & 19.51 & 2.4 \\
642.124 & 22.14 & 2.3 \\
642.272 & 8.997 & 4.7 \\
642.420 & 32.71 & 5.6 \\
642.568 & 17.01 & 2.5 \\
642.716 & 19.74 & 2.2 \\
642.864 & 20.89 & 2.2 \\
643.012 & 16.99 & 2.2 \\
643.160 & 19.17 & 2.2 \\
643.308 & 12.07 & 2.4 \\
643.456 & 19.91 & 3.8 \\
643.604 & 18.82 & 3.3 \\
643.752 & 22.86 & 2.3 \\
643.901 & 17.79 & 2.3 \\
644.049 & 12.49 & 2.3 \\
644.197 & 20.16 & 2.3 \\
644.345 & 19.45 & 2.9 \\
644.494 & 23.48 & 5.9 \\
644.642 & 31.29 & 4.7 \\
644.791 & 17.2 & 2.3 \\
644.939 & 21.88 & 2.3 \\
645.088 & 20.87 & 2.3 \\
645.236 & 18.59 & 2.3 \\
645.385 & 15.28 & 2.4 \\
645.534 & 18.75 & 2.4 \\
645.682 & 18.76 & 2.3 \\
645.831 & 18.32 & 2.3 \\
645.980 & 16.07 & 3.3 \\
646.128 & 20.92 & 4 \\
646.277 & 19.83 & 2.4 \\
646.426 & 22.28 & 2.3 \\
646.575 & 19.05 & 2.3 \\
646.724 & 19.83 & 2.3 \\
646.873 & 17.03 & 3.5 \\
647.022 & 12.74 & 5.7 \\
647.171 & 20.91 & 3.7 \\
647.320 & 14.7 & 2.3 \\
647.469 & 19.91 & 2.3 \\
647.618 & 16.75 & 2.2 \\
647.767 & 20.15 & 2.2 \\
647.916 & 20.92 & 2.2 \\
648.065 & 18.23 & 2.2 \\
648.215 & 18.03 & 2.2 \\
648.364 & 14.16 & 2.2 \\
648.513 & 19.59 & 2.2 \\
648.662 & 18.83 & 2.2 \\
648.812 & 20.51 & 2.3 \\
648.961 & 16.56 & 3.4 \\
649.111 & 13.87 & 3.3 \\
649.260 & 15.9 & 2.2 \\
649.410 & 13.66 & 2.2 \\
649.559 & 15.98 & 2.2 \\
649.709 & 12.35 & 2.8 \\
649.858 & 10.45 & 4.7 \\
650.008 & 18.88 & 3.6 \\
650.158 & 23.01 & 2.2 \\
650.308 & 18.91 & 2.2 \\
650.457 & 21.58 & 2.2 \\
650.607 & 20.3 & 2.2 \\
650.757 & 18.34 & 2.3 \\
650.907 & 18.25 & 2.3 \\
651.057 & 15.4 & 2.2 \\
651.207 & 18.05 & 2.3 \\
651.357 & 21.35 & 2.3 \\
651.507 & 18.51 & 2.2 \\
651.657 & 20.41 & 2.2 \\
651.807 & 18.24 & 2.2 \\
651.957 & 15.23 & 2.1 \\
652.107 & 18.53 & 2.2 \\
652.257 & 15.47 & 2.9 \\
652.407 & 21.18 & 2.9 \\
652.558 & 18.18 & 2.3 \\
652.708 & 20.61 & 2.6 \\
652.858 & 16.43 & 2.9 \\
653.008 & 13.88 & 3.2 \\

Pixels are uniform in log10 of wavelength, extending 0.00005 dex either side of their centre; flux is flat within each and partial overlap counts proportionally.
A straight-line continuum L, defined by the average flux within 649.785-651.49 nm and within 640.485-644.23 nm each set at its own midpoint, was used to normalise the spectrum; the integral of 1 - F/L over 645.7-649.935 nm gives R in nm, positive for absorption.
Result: 0.30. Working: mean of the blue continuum 19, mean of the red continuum 18.6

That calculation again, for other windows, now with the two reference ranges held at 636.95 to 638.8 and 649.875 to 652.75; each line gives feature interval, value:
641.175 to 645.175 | -0.18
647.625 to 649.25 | 0.07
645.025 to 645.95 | 0.03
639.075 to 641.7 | 0.01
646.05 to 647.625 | 0.02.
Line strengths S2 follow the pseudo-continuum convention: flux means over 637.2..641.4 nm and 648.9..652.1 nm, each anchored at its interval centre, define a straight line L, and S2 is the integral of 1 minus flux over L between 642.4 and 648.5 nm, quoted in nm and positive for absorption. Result -0.31 nm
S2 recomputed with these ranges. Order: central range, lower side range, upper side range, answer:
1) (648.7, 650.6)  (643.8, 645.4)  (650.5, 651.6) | 0.20 nm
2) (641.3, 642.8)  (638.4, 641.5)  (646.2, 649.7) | -0.09 nm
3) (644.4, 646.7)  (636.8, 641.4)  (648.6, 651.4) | -0.26 nm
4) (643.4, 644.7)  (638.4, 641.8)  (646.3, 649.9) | -0.18 nm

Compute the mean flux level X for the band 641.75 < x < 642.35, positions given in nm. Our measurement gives 17.7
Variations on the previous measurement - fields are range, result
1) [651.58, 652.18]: 18.1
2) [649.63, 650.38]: 16.7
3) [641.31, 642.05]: 19.4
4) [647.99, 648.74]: 17.8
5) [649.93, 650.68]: 20.5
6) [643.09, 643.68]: 17.5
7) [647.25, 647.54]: 17.3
